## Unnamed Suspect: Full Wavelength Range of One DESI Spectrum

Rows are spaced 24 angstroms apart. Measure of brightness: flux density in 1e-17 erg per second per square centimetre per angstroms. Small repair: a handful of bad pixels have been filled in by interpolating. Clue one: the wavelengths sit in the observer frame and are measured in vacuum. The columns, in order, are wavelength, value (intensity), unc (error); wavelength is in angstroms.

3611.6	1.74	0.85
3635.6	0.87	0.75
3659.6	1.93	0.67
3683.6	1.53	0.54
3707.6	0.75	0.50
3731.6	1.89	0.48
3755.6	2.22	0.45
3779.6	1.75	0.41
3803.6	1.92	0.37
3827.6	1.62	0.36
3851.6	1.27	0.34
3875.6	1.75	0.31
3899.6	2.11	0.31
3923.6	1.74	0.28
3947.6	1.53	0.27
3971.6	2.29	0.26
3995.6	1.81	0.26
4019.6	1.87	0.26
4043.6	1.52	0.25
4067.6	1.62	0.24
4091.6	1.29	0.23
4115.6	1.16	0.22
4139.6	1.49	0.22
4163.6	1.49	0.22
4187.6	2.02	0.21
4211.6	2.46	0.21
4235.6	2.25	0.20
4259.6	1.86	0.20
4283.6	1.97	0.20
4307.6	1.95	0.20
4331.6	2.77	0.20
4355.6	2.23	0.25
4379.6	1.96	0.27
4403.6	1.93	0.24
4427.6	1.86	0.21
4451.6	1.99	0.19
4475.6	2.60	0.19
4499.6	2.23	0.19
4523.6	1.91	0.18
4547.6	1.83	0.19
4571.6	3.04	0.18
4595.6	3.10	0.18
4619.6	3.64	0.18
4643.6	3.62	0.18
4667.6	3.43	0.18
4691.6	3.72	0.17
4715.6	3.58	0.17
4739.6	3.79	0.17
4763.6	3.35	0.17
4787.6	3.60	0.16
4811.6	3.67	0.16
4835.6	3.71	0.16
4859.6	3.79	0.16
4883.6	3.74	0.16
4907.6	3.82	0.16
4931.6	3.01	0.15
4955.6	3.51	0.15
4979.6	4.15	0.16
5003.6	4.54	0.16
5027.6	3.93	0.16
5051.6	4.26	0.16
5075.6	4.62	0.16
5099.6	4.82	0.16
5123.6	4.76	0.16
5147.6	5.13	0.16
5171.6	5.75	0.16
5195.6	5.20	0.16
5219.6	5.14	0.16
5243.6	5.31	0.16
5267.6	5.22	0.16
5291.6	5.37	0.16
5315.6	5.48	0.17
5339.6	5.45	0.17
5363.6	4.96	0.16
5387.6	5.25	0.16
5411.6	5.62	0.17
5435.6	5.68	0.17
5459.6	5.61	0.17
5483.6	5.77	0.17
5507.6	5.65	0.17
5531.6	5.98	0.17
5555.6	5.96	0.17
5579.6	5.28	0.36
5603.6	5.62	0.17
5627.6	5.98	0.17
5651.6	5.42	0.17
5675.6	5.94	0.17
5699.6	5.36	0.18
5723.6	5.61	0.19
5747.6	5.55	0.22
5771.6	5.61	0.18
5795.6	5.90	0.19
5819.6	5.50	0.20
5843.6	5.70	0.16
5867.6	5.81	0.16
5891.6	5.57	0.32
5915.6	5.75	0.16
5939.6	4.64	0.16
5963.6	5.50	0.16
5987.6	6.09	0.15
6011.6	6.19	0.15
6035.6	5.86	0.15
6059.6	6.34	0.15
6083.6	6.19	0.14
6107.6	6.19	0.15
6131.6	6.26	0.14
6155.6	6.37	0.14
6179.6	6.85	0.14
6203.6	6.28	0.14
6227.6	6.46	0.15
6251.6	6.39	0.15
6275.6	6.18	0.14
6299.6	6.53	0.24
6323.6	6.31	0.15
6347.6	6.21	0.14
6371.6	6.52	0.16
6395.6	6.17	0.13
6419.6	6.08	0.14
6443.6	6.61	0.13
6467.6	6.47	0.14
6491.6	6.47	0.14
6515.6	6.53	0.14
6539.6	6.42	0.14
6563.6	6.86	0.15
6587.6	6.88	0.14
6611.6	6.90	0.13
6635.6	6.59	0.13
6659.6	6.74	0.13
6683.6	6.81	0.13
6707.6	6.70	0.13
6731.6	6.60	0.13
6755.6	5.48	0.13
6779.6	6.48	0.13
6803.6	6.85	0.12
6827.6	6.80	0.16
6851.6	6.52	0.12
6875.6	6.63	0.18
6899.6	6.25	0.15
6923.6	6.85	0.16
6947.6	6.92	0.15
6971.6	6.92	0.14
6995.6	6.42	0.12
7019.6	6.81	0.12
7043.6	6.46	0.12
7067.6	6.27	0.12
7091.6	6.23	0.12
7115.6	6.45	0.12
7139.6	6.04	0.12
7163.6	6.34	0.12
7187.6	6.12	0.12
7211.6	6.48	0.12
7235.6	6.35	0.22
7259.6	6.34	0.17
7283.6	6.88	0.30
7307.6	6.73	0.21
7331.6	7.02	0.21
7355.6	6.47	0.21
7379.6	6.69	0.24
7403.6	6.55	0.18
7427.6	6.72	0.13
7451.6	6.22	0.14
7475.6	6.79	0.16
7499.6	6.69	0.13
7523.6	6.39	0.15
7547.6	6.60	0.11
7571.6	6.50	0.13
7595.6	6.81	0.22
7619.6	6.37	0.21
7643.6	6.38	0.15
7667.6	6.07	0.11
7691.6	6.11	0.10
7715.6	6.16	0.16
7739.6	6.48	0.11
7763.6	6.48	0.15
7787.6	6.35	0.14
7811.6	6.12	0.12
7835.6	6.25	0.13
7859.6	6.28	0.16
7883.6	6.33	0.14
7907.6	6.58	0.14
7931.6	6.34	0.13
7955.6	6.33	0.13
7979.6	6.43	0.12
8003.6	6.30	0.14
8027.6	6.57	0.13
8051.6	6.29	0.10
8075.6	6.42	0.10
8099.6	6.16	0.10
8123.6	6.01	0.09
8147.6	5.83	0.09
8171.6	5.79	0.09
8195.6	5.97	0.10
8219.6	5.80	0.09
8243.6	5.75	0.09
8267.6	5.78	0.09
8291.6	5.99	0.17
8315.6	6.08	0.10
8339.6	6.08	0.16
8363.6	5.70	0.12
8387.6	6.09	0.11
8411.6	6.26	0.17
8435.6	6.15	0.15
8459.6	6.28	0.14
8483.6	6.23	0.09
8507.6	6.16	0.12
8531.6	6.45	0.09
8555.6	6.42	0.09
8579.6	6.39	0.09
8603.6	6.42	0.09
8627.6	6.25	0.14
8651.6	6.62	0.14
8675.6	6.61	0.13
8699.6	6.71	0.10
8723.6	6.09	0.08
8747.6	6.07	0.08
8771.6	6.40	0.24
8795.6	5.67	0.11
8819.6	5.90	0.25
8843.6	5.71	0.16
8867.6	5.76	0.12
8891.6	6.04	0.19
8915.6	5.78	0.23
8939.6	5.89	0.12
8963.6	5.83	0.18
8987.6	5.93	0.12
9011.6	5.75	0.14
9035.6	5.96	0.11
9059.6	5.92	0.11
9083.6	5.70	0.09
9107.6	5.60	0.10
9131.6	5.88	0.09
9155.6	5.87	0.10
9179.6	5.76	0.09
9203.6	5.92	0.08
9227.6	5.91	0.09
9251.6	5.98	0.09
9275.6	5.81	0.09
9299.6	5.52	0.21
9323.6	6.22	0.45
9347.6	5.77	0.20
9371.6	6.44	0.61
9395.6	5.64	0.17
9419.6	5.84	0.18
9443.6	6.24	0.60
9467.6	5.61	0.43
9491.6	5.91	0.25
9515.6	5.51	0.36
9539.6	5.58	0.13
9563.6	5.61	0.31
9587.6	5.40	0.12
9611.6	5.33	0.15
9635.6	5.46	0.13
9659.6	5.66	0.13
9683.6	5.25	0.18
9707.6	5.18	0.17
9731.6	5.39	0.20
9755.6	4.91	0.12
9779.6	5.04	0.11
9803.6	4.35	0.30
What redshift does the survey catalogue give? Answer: 0.15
